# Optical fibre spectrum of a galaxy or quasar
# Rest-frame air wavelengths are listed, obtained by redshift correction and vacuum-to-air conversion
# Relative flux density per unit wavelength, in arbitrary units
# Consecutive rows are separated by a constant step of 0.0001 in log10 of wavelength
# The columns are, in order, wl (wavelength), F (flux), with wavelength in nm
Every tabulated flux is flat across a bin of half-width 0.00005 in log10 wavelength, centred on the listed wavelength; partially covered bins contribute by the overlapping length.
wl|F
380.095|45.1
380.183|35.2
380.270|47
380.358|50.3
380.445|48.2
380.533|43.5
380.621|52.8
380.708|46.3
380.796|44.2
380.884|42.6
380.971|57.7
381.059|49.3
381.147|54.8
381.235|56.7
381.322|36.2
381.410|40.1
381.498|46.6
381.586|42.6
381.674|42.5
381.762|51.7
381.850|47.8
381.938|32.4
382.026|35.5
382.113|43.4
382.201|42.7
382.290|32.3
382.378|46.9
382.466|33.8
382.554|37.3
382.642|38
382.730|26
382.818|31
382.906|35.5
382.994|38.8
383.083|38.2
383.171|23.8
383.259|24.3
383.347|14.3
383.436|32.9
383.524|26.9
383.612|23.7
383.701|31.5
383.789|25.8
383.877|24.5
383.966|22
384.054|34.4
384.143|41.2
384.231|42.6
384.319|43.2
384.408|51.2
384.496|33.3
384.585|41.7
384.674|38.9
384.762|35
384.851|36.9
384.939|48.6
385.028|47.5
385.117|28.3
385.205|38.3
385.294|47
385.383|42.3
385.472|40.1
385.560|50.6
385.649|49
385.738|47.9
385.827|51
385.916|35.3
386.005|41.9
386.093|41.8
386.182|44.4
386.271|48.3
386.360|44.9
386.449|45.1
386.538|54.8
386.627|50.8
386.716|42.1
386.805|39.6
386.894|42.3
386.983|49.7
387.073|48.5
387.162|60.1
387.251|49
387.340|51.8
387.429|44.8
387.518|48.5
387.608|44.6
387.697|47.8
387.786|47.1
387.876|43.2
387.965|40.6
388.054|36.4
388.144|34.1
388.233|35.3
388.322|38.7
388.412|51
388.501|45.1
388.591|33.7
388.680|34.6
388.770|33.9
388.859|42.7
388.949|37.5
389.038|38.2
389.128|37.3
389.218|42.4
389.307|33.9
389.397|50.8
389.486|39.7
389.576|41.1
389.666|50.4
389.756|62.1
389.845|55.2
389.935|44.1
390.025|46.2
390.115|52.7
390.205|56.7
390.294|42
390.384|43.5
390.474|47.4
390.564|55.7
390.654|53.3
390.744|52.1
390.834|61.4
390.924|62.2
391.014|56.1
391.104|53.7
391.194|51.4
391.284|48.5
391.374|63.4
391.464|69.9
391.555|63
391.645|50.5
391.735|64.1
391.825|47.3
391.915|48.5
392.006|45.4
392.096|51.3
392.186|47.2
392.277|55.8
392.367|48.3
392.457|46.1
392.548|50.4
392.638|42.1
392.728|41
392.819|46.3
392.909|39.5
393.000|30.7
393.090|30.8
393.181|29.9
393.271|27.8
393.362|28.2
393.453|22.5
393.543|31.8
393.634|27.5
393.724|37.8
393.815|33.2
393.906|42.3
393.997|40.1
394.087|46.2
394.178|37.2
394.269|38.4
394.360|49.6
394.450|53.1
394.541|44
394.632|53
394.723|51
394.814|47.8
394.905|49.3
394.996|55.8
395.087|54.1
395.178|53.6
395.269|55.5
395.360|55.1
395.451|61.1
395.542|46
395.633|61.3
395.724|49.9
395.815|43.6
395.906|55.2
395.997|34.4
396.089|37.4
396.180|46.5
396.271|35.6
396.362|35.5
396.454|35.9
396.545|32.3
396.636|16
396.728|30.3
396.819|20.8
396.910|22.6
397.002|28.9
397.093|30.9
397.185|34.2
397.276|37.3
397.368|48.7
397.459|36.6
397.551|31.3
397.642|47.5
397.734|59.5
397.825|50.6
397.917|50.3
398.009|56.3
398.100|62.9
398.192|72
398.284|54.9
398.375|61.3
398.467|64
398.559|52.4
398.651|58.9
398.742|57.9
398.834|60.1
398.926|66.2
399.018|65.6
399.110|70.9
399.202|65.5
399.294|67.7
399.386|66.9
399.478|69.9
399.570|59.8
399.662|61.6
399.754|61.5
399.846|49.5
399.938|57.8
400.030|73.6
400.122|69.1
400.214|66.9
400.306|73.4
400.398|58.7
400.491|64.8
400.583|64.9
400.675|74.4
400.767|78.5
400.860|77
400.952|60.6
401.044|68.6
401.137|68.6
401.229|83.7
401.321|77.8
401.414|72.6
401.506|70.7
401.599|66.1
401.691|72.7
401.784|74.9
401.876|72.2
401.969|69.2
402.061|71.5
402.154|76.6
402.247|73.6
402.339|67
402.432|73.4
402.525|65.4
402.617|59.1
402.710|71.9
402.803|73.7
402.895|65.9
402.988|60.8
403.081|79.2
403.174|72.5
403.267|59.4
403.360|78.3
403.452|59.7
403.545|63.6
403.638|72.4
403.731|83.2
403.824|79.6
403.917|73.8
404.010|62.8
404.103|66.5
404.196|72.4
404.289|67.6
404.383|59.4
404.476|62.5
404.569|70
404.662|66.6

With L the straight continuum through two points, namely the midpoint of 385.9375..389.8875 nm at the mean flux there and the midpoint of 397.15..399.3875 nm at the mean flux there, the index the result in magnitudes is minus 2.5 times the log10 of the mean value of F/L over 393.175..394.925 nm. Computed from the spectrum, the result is 0.28 mag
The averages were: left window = 44.2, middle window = 39.6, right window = 55.9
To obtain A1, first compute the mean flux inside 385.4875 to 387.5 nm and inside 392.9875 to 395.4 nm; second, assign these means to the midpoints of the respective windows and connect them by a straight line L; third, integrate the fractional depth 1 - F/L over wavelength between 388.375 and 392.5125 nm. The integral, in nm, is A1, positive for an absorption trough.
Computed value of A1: -0.45 nm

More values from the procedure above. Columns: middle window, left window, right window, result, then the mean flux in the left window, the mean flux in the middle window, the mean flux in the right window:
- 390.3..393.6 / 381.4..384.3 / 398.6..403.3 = 0.253 nm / 34.9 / 47.3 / 68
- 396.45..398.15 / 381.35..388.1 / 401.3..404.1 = 0.633 nm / 40.3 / 38.7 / 70.5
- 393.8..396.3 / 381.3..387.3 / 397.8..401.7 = 0.424 nm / 39.7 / 47.8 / 65.3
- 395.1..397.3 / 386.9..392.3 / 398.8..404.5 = 0.701 nm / 48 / 40.2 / 68.7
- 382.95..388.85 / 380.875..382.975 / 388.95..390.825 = 0.555 nm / 41.8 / 40.4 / 47.3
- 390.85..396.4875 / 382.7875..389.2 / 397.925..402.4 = 0.832 nm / 40.2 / 46.2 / 66.8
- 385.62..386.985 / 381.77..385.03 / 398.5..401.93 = -0.156 nm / 35.3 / 45.4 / 67.1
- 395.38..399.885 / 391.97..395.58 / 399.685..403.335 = 0.573 nm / 43.7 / 49.6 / 69.2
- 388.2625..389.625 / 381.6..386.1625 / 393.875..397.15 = -0.003 nm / 37.6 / 40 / 43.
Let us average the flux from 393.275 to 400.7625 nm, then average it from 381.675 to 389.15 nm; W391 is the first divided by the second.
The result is 1.2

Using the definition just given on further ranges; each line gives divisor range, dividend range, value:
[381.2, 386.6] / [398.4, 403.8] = 1.75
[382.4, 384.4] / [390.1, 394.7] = 1.45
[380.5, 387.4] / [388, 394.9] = 1.10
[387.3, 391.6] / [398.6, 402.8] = 1.44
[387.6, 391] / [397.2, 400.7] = 1.31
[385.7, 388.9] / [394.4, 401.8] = 1.25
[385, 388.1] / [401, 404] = 1.57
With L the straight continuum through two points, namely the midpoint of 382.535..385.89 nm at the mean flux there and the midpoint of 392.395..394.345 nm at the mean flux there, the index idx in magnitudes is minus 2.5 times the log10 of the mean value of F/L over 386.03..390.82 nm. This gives -0.23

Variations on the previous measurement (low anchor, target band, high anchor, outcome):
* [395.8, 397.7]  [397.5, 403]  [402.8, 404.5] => -0.25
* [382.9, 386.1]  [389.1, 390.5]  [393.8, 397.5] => -0.18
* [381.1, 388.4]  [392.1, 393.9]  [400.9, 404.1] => 0.38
